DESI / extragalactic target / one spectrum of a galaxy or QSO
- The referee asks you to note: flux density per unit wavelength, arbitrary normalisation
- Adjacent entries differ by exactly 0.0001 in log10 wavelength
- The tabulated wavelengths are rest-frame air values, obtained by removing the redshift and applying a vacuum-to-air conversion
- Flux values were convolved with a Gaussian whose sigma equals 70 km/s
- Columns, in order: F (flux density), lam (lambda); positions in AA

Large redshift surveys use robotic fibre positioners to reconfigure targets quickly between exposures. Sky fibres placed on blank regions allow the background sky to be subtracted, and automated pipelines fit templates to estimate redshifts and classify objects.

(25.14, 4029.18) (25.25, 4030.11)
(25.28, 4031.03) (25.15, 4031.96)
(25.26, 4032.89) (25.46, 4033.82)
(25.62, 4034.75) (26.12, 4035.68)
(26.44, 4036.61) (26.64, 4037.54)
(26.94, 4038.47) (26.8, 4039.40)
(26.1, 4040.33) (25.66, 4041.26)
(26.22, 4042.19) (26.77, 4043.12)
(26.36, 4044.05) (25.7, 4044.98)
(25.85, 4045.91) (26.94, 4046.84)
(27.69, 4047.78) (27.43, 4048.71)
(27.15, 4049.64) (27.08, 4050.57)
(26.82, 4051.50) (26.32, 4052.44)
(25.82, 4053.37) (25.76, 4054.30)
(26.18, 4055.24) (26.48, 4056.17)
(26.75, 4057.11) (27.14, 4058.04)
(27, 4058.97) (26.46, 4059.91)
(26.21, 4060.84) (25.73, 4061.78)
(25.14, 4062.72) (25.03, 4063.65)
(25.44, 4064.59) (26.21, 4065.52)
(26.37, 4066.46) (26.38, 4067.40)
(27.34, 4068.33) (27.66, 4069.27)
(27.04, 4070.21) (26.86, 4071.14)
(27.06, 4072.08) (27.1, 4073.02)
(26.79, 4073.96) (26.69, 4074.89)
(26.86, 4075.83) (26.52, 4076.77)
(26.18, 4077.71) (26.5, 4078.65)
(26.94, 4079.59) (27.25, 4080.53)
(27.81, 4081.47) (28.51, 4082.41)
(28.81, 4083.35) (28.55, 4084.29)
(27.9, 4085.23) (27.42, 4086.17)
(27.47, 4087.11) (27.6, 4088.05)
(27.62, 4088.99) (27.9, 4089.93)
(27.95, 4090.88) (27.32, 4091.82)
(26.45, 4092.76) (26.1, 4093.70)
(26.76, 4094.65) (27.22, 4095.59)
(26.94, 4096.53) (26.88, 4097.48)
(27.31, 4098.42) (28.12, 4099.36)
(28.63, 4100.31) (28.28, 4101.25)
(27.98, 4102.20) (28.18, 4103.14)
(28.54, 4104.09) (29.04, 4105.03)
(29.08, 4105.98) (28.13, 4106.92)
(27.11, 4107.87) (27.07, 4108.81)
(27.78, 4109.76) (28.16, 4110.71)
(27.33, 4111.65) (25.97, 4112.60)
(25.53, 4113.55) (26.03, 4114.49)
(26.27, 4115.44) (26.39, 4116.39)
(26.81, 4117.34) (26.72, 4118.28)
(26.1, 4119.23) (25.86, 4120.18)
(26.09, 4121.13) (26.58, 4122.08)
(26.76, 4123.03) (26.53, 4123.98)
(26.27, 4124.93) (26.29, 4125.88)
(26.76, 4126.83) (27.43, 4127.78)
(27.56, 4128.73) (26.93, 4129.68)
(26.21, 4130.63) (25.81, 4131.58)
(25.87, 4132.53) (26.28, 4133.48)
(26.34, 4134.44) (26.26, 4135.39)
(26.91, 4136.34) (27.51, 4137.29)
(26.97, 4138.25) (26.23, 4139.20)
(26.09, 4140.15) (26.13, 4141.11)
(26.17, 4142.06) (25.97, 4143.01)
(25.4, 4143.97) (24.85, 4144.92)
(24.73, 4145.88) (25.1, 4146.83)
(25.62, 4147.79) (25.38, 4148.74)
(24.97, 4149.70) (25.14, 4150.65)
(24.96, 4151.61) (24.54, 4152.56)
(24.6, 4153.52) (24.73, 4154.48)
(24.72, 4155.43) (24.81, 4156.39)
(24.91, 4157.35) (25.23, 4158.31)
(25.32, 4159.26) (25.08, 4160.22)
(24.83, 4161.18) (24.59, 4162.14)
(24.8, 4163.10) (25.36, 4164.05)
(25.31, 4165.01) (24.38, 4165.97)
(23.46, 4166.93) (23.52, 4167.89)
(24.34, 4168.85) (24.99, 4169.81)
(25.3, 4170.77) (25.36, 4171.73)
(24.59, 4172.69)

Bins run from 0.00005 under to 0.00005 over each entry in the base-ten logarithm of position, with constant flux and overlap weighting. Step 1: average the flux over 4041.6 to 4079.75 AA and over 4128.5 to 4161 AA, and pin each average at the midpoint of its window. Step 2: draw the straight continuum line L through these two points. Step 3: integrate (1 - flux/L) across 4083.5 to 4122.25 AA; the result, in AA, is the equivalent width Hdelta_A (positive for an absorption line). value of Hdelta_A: -1.8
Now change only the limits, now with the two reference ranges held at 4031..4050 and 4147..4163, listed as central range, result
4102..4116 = -1.1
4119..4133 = -0.7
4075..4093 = -1.2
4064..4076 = -0.4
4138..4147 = -0.2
